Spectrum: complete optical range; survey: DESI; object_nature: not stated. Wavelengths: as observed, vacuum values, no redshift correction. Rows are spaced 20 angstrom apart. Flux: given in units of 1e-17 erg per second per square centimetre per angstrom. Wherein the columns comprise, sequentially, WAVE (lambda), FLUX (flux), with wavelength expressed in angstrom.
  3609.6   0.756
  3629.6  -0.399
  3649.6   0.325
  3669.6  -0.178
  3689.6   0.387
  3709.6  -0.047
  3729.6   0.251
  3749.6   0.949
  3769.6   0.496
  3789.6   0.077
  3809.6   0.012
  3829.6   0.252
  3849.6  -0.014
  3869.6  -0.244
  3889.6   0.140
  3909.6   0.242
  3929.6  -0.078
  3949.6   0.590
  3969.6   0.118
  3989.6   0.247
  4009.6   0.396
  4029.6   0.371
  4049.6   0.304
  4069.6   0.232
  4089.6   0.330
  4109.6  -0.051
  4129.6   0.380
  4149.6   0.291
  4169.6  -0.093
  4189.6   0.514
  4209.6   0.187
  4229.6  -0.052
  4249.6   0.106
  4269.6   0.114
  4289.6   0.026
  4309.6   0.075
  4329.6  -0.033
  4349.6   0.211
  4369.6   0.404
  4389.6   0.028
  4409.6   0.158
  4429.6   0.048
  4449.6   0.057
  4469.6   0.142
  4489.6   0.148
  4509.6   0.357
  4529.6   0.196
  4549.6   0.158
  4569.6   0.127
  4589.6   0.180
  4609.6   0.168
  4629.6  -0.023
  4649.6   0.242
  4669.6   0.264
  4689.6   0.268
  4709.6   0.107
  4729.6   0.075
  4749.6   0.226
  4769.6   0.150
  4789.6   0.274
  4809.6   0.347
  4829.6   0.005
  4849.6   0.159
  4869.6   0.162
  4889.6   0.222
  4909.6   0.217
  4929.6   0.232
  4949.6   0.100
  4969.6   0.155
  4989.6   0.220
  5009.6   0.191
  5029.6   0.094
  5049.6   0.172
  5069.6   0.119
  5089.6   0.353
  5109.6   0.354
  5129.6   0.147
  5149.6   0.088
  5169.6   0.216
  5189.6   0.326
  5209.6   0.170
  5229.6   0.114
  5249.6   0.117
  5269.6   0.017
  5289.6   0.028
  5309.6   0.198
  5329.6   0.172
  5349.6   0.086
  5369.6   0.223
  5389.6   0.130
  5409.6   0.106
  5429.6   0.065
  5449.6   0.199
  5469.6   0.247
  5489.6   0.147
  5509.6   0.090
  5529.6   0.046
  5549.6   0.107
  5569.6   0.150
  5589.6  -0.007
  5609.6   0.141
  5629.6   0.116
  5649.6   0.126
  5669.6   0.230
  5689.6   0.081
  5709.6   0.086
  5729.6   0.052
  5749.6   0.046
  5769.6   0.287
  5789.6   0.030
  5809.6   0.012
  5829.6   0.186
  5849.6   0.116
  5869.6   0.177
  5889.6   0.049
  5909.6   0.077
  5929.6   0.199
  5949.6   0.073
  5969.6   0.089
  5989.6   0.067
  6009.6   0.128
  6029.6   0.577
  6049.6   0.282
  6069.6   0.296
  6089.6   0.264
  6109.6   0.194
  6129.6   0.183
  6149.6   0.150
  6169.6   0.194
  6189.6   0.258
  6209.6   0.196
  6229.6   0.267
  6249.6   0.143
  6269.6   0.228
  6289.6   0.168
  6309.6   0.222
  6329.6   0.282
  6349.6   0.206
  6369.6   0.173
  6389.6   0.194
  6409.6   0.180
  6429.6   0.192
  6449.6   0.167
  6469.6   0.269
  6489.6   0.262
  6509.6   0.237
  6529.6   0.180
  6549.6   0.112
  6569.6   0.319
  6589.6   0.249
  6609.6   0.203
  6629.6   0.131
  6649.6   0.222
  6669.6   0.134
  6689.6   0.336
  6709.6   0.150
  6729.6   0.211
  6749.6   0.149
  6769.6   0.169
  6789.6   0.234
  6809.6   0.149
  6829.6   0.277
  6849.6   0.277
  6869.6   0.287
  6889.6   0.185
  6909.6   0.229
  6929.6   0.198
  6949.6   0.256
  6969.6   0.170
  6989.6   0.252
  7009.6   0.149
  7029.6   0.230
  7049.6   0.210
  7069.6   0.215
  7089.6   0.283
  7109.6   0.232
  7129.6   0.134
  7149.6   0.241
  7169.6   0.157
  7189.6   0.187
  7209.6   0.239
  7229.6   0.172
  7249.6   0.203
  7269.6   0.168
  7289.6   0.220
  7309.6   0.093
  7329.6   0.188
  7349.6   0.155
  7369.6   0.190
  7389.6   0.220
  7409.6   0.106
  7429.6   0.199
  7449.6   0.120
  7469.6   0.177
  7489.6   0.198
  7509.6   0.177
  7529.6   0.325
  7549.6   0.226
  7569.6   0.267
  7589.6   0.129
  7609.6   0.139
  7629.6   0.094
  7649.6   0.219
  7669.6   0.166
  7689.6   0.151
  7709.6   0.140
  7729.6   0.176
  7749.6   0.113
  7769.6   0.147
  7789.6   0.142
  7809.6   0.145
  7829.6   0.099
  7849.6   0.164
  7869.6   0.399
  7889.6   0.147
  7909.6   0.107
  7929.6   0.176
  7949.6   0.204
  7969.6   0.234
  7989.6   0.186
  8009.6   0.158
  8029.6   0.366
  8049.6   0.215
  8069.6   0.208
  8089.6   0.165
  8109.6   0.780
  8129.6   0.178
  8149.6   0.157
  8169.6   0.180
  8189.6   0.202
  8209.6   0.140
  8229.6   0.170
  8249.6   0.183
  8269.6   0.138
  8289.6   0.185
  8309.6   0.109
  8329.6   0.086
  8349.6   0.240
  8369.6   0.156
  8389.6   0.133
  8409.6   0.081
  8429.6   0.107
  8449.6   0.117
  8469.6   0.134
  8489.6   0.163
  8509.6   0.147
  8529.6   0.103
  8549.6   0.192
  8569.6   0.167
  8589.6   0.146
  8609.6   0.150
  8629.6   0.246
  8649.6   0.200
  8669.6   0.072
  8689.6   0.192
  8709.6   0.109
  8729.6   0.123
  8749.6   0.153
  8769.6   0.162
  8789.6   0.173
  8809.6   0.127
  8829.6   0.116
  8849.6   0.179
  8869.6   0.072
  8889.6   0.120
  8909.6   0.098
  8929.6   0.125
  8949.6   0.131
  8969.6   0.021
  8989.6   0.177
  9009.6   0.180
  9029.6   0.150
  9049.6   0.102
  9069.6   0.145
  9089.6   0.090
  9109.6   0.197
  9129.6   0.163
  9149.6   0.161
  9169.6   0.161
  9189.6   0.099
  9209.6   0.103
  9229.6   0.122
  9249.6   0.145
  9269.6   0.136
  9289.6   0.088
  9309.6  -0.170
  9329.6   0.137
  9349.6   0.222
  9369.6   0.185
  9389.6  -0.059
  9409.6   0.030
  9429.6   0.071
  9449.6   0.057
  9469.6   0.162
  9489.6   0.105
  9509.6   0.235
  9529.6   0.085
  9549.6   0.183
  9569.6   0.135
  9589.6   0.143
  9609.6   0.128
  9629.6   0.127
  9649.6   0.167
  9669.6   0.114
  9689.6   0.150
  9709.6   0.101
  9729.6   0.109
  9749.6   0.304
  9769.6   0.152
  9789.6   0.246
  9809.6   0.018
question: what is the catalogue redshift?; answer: 0.62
